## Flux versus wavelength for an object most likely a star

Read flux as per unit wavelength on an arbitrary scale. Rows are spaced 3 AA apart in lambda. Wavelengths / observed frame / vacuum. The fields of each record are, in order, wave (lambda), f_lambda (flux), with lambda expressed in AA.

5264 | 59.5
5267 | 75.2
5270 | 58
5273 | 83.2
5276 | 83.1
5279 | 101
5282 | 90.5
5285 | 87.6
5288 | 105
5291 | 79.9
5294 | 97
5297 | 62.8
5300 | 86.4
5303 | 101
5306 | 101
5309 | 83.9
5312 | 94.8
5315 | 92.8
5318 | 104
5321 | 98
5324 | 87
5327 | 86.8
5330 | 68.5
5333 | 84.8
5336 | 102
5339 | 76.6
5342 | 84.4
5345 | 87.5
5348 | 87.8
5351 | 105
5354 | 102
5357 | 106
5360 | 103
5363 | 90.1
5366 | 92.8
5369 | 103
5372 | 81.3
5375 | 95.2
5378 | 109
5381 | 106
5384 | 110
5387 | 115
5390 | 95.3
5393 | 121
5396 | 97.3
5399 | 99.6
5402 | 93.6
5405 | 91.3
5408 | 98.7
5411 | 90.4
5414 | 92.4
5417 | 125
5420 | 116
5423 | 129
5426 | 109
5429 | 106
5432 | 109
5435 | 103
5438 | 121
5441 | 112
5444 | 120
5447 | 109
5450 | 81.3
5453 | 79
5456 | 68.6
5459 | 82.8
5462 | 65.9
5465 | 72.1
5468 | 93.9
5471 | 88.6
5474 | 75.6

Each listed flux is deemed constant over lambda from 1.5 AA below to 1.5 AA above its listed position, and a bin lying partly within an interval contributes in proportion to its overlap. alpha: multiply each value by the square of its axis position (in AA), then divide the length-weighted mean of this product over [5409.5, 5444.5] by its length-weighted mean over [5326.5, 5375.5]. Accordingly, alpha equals 1.24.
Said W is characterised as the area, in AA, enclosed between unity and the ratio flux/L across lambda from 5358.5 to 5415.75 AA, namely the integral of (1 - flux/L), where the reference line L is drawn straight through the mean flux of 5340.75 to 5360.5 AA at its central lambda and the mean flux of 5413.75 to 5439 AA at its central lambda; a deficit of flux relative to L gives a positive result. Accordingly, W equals 2.7 AA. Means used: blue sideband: 96.4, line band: 99.3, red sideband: 113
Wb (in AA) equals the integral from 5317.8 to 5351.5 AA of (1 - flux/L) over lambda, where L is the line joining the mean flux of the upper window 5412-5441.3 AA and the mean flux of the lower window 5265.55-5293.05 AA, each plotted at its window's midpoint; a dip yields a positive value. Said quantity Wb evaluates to 2.4 AA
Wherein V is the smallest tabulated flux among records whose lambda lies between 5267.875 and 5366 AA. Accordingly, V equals 58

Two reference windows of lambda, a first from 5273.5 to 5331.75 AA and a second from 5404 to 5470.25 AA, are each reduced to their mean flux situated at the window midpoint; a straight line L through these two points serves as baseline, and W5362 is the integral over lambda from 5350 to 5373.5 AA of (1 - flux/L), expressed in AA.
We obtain -1.0 AA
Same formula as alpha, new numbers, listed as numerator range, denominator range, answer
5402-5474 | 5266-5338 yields 1.17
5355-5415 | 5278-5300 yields 1.17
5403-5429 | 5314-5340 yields 1.23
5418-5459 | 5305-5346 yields 1.22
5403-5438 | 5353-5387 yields 1.08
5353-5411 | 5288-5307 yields 1.16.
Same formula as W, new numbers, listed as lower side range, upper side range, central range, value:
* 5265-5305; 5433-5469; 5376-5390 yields -2.9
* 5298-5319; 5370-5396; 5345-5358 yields 0.1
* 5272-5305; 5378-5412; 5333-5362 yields 0.6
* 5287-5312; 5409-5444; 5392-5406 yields 0.8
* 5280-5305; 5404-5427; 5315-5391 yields 2.1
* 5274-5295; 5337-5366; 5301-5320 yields -0.7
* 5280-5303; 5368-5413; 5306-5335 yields 0.6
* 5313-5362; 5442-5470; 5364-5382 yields -1.4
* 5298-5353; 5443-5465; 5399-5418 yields -2.4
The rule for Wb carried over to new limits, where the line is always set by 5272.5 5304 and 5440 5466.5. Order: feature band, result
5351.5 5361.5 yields -1.76 AA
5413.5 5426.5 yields -4.25 AA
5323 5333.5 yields 0.86 AA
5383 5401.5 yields -3.71 AA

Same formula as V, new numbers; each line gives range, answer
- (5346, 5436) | 81.3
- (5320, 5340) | 68.5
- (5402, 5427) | 90.4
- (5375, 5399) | 95.2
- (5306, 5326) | 83.9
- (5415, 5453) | 79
